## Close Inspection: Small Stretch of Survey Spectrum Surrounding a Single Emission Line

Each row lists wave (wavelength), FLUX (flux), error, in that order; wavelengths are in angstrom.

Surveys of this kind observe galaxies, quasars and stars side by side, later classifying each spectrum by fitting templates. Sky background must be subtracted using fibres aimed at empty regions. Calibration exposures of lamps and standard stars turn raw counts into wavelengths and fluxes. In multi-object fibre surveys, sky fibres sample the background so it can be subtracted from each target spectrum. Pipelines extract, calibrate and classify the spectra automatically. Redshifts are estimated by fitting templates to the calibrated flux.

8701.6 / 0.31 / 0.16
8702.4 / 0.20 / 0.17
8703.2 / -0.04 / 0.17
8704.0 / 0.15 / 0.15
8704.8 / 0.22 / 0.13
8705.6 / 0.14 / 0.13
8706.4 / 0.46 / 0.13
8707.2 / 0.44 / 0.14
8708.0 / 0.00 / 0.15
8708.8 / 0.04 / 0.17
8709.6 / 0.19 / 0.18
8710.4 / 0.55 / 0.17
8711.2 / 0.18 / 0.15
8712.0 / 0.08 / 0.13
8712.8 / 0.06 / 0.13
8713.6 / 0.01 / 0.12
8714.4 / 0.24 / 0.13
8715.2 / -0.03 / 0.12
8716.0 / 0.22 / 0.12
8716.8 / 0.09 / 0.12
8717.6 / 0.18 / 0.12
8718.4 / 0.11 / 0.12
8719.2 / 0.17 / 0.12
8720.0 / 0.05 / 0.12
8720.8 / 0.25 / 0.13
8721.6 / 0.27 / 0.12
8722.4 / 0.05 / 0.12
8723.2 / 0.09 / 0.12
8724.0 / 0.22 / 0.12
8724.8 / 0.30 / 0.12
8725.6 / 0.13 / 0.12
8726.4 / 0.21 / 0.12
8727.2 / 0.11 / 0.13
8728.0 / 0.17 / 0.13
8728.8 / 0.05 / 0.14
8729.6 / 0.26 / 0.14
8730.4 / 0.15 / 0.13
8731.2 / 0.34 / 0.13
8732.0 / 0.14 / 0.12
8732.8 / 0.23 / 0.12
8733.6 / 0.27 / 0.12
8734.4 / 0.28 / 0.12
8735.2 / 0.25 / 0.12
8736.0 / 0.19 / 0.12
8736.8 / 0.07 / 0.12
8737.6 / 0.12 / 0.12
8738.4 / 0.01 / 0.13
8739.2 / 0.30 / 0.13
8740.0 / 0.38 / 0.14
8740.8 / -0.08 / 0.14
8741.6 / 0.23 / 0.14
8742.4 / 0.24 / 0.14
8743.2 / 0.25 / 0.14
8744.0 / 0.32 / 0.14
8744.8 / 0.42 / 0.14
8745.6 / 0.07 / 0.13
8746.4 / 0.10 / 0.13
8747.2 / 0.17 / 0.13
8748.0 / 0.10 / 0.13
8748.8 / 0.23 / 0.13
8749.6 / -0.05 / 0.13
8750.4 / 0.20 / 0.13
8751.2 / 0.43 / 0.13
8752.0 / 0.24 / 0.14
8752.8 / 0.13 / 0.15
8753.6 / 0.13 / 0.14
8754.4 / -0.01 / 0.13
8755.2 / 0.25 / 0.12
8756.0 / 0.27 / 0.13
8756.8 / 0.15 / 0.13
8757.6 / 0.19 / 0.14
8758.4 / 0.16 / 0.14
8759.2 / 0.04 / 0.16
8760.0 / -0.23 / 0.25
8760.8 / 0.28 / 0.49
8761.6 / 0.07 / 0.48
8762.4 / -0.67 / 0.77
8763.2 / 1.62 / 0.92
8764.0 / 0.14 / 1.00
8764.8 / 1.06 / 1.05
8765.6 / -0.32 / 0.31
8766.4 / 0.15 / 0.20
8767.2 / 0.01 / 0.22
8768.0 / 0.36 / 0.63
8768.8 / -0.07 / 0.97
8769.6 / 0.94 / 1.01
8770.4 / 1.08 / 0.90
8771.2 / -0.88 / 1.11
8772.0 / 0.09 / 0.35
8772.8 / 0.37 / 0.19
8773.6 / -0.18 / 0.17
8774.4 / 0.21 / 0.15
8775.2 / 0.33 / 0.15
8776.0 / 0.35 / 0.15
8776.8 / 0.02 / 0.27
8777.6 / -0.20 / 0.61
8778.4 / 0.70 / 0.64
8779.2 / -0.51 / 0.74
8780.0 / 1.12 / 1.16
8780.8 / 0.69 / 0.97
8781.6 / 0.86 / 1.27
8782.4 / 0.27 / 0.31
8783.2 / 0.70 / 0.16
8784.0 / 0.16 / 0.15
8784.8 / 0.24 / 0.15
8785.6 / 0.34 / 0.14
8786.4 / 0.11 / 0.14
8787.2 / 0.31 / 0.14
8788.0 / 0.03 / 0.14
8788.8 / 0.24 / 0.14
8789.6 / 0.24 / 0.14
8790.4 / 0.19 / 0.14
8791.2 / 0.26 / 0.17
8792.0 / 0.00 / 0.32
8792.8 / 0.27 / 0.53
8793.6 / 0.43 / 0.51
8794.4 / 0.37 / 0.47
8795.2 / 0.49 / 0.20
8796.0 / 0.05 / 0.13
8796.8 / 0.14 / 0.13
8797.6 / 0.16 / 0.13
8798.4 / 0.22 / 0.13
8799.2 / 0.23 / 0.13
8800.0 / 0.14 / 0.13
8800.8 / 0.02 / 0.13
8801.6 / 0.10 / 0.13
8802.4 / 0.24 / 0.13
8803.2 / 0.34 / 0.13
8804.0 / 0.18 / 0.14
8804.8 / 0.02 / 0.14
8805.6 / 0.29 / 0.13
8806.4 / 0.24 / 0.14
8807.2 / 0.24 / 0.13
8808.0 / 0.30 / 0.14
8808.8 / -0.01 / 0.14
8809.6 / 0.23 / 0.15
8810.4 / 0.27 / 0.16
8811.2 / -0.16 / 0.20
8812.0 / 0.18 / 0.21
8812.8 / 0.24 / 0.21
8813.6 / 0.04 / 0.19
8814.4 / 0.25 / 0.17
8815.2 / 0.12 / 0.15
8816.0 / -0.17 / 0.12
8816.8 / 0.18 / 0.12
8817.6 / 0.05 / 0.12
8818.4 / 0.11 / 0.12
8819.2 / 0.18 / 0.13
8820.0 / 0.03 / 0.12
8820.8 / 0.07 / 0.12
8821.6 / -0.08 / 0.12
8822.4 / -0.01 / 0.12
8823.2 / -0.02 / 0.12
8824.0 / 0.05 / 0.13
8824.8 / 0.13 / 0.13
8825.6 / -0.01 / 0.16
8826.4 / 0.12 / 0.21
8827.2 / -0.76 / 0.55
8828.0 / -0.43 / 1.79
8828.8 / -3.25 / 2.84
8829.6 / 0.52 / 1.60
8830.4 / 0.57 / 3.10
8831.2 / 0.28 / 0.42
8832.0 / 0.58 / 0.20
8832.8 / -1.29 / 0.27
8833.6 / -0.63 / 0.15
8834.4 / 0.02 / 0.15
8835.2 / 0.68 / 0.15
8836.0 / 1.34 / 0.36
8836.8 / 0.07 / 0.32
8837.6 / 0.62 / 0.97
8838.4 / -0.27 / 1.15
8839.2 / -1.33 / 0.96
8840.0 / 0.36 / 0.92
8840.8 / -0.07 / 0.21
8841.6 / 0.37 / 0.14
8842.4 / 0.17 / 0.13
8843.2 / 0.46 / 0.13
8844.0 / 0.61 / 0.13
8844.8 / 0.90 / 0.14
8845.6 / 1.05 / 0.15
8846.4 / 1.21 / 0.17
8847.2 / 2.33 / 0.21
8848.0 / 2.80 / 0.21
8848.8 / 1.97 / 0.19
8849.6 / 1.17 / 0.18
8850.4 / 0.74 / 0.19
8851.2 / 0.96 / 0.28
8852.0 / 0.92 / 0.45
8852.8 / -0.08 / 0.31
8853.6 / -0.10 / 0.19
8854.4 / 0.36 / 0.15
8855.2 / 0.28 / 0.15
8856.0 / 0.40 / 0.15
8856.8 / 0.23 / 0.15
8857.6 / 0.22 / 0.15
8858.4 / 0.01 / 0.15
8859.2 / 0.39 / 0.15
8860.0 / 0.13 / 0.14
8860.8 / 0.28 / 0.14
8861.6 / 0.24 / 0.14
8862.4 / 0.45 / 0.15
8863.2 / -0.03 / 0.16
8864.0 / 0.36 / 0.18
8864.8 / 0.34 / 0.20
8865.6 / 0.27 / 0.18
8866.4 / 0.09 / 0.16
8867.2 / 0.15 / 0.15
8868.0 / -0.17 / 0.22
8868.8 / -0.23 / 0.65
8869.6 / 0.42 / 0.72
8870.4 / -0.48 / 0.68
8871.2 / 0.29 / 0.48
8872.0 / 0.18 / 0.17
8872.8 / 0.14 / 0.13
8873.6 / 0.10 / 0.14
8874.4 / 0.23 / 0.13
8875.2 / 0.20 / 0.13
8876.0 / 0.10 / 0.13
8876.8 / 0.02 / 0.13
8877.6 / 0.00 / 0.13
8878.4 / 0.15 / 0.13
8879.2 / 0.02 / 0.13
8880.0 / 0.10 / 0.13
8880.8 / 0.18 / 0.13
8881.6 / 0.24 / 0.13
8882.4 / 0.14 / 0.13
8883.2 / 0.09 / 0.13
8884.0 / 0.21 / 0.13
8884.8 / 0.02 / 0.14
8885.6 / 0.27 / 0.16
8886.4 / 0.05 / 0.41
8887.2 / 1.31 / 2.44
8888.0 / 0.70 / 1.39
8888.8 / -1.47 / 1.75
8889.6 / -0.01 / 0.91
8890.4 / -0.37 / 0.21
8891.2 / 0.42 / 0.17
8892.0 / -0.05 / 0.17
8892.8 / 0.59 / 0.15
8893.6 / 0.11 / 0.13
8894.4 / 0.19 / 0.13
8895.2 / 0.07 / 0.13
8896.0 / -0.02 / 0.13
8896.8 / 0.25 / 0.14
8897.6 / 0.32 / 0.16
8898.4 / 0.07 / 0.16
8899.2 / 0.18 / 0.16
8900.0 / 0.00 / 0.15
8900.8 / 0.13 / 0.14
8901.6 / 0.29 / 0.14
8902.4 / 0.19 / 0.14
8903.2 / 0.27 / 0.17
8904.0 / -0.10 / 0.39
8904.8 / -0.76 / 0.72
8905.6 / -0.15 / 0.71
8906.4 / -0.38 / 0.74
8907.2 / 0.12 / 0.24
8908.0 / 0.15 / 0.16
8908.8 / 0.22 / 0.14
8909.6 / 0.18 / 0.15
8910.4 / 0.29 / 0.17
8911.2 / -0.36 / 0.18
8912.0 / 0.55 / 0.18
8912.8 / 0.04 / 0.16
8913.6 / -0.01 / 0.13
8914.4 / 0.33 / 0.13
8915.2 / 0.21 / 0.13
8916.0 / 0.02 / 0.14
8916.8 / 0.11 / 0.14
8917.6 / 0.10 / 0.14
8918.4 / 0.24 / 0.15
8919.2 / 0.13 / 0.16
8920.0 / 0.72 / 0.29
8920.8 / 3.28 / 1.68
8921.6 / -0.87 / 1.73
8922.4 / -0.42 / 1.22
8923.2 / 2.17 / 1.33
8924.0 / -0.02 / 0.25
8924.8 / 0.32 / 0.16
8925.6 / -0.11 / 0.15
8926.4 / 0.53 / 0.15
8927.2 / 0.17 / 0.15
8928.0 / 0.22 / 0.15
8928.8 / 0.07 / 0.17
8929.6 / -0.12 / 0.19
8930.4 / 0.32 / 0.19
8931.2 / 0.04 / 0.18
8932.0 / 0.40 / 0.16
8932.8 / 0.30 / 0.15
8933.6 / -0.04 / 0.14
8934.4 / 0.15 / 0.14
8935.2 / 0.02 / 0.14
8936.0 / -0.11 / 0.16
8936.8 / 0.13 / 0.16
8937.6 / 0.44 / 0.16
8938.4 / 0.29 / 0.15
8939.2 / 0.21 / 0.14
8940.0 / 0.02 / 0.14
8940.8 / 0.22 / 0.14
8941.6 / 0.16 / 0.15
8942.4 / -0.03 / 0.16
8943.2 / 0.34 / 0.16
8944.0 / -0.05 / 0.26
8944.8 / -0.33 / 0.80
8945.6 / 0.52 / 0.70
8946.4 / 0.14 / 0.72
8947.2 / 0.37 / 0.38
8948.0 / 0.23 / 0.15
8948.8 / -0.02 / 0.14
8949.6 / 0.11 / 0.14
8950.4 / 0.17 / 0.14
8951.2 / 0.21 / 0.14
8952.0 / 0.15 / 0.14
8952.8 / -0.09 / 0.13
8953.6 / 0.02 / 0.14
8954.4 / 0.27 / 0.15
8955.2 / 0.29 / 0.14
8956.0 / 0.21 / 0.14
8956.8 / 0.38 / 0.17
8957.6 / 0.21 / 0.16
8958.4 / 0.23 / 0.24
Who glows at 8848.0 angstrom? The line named H-beta 4861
